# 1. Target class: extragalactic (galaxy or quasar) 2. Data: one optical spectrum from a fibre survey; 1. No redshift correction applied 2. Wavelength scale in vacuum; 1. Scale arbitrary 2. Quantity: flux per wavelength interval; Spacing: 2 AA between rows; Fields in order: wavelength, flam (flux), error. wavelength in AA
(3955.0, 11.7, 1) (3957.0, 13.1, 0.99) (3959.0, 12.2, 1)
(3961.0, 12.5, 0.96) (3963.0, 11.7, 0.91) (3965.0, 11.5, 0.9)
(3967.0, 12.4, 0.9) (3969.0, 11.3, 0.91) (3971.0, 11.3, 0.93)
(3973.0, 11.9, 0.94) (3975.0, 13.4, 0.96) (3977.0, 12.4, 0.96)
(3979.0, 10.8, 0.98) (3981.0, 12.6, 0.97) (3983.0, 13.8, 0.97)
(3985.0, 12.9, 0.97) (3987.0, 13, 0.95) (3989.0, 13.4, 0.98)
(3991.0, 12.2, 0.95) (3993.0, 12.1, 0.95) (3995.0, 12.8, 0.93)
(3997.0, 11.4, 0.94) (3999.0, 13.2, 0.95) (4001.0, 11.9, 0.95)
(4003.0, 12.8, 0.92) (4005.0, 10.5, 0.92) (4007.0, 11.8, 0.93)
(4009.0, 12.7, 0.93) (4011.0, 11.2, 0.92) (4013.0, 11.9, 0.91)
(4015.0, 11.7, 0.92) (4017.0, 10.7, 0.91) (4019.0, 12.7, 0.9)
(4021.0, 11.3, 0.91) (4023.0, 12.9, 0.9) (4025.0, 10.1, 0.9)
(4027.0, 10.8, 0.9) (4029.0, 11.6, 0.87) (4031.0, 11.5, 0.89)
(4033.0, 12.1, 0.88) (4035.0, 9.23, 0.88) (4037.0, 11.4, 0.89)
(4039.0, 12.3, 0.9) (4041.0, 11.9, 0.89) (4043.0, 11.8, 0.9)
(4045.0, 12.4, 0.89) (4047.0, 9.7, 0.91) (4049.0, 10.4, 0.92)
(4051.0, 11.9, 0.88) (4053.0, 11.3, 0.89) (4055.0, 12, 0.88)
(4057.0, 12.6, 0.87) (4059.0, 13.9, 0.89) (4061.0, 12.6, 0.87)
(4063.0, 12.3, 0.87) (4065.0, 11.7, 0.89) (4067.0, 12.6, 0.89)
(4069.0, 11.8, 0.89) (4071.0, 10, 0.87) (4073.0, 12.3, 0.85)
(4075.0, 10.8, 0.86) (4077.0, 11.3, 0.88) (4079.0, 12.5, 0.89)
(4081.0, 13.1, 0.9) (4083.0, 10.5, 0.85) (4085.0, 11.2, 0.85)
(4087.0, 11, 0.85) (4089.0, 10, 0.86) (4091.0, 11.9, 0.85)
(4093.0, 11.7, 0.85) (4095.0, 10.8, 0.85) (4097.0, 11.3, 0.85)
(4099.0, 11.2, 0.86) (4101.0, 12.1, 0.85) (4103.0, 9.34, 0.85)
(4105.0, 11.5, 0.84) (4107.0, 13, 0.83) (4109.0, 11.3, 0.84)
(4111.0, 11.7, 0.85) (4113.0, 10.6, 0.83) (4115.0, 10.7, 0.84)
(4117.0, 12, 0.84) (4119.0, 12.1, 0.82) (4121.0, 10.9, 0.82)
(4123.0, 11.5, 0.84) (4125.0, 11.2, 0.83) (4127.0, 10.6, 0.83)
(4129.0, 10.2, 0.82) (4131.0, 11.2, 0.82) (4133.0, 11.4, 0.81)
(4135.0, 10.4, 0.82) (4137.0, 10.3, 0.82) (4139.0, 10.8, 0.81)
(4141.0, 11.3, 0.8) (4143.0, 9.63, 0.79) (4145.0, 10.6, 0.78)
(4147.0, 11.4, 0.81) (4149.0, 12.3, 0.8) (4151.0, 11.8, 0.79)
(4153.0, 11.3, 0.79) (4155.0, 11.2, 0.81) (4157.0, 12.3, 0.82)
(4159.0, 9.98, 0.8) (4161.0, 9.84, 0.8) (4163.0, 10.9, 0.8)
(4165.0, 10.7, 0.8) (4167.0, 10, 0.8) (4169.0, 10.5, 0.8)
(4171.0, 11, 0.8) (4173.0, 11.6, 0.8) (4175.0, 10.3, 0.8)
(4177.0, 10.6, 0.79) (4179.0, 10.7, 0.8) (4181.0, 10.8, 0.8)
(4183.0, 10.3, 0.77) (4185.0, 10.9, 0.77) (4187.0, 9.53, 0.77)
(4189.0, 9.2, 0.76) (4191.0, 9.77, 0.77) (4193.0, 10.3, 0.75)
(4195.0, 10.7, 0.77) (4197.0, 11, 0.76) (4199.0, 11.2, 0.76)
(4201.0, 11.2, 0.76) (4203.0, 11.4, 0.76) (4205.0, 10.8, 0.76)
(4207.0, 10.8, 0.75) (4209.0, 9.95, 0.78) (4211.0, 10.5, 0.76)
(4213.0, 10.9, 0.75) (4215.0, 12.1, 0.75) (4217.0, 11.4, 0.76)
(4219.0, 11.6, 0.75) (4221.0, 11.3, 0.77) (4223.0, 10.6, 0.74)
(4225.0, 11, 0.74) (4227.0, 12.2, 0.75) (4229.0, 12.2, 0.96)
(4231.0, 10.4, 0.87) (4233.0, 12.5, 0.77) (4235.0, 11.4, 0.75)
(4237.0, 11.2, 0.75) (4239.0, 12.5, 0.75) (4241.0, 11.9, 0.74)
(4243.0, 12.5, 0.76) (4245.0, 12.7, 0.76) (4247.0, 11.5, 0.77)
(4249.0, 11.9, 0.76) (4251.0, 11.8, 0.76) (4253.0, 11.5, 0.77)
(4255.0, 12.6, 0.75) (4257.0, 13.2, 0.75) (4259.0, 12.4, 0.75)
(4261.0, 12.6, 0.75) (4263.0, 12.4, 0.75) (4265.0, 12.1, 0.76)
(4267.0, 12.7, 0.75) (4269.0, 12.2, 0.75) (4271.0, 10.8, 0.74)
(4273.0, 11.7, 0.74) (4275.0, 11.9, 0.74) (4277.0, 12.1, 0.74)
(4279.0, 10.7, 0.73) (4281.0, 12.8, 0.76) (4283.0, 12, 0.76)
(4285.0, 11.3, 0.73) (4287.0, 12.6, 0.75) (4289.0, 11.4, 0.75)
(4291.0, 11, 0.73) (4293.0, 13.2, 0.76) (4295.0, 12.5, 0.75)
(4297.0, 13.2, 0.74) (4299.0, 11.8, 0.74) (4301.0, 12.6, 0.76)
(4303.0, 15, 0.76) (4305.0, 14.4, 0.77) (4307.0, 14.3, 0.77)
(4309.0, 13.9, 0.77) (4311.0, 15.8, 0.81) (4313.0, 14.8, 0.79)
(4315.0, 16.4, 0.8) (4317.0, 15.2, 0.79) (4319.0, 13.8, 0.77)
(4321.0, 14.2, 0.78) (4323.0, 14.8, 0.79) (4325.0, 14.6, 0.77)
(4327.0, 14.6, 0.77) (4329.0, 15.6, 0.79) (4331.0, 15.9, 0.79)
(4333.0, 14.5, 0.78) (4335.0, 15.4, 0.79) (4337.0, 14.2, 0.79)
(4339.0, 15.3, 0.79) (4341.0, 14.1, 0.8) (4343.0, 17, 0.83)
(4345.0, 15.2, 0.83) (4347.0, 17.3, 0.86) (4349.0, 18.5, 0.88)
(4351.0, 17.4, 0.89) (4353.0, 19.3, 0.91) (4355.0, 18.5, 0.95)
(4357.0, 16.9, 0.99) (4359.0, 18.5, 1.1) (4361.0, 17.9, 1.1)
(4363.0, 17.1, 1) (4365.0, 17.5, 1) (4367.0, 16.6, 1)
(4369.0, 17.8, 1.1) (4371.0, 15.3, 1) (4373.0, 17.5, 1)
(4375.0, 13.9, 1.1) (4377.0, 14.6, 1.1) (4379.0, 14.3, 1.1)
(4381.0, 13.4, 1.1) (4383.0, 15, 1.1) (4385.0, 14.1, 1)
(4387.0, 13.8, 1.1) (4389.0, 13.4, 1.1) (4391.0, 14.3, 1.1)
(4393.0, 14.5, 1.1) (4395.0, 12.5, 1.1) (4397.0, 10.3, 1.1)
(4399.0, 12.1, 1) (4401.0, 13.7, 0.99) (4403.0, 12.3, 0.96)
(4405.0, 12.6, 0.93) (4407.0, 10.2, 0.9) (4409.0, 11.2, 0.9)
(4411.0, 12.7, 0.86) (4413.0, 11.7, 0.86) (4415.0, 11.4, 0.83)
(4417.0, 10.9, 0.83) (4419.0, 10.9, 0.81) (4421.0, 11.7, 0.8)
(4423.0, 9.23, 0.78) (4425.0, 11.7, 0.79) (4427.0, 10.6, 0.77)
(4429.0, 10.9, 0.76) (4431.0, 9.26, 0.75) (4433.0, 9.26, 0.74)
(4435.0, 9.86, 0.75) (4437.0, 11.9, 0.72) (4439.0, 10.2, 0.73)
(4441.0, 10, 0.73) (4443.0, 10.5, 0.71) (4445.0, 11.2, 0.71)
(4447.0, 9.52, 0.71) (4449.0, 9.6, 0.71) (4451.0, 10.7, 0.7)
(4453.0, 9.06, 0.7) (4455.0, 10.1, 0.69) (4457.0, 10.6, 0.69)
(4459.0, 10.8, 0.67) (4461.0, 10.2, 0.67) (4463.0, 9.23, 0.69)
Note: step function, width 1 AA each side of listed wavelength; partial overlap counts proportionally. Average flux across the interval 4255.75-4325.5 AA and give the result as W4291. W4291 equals 13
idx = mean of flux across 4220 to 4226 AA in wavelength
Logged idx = 11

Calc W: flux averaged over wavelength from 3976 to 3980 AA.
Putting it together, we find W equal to 11.6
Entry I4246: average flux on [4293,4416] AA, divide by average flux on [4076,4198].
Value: 1.3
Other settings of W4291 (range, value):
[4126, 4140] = 10.7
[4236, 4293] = 12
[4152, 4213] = 10.6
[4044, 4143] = 11.4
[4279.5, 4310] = 12.8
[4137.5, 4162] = 11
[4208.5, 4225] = 11.1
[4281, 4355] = 14.6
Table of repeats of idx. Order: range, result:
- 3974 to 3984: 12.6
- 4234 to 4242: 11.8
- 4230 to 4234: 11.4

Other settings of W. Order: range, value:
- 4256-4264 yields 12.6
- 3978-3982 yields 11.7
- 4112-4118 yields 11.1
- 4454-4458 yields 10.3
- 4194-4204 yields 11.1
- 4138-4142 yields 11.1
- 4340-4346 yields 15.4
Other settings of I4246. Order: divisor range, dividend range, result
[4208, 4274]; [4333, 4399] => 1.33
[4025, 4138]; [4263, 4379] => 1.28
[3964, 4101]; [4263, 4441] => 1.16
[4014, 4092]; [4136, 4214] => 0.93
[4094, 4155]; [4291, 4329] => 1.27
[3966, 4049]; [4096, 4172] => 0.93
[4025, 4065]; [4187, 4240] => 0.95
